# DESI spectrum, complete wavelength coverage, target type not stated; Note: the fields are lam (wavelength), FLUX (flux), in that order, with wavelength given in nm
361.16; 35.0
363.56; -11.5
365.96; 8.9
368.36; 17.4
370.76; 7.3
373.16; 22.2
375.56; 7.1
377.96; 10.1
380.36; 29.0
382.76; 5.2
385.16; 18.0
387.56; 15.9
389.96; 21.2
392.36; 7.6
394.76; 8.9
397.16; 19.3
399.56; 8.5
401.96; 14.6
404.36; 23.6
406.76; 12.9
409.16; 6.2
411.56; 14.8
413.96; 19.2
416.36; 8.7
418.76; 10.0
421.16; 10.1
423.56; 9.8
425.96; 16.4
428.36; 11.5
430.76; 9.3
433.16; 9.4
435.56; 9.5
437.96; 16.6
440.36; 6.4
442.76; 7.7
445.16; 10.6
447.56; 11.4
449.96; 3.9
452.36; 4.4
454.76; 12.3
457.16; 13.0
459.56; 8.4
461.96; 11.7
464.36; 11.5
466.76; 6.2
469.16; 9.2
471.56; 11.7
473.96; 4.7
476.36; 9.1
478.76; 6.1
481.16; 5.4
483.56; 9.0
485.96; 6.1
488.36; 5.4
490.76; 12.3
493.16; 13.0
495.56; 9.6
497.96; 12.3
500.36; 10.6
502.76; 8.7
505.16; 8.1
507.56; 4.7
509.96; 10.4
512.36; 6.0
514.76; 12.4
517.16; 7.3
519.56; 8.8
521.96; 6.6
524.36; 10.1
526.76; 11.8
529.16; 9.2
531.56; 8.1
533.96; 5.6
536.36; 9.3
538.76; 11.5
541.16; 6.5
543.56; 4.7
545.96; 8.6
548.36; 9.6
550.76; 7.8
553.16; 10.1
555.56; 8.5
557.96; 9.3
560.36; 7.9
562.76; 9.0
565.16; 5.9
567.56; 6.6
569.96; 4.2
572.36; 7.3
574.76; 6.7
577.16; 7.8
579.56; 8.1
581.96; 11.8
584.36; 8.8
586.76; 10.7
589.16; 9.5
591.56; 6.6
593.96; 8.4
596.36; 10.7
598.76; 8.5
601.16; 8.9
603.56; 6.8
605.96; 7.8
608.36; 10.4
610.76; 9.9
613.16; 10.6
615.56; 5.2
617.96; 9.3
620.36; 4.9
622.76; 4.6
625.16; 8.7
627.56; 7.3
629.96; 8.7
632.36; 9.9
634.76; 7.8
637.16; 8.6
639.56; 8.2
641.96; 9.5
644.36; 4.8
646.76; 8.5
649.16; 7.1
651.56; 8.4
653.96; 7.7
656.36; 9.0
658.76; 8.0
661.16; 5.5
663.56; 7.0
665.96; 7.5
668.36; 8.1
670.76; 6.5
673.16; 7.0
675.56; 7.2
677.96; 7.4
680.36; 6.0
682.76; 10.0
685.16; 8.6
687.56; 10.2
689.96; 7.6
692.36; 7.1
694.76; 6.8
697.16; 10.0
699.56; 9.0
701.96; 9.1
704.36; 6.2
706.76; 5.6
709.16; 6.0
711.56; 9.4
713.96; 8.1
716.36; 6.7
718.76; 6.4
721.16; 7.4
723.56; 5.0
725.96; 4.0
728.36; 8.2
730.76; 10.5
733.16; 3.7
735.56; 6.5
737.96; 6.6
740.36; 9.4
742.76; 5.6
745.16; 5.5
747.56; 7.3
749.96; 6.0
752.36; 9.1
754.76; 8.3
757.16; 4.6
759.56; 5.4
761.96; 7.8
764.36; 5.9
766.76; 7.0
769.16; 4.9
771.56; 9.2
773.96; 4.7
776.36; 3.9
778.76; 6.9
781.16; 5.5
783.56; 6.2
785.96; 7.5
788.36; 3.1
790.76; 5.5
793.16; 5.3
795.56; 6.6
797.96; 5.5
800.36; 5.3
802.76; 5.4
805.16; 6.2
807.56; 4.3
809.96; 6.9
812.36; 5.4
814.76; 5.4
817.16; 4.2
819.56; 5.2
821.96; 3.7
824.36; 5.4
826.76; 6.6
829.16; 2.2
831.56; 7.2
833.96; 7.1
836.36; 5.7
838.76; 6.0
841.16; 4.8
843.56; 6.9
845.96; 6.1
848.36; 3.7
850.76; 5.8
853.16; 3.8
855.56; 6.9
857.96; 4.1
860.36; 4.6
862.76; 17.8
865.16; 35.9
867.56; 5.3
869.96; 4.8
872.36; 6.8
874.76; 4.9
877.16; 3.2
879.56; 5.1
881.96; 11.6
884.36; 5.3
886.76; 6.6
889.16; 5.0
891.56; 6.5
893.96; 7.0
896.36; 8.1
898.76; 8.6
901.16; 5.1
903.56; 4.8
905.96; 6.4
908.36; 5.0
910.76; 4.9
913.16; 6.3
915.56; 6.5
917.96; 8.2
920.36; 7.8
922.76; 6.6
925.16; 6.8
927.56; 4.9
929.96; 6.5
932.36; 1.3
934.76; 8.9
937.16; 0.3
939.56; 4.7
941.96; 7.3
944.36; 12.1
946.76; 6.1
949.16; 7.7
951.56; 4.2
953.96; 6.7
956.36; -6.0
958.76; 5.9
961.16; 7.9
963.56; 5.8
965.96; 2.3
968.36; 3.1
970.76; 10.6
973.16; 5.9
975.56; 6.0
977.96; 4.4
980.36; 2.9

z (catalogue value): 1.318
